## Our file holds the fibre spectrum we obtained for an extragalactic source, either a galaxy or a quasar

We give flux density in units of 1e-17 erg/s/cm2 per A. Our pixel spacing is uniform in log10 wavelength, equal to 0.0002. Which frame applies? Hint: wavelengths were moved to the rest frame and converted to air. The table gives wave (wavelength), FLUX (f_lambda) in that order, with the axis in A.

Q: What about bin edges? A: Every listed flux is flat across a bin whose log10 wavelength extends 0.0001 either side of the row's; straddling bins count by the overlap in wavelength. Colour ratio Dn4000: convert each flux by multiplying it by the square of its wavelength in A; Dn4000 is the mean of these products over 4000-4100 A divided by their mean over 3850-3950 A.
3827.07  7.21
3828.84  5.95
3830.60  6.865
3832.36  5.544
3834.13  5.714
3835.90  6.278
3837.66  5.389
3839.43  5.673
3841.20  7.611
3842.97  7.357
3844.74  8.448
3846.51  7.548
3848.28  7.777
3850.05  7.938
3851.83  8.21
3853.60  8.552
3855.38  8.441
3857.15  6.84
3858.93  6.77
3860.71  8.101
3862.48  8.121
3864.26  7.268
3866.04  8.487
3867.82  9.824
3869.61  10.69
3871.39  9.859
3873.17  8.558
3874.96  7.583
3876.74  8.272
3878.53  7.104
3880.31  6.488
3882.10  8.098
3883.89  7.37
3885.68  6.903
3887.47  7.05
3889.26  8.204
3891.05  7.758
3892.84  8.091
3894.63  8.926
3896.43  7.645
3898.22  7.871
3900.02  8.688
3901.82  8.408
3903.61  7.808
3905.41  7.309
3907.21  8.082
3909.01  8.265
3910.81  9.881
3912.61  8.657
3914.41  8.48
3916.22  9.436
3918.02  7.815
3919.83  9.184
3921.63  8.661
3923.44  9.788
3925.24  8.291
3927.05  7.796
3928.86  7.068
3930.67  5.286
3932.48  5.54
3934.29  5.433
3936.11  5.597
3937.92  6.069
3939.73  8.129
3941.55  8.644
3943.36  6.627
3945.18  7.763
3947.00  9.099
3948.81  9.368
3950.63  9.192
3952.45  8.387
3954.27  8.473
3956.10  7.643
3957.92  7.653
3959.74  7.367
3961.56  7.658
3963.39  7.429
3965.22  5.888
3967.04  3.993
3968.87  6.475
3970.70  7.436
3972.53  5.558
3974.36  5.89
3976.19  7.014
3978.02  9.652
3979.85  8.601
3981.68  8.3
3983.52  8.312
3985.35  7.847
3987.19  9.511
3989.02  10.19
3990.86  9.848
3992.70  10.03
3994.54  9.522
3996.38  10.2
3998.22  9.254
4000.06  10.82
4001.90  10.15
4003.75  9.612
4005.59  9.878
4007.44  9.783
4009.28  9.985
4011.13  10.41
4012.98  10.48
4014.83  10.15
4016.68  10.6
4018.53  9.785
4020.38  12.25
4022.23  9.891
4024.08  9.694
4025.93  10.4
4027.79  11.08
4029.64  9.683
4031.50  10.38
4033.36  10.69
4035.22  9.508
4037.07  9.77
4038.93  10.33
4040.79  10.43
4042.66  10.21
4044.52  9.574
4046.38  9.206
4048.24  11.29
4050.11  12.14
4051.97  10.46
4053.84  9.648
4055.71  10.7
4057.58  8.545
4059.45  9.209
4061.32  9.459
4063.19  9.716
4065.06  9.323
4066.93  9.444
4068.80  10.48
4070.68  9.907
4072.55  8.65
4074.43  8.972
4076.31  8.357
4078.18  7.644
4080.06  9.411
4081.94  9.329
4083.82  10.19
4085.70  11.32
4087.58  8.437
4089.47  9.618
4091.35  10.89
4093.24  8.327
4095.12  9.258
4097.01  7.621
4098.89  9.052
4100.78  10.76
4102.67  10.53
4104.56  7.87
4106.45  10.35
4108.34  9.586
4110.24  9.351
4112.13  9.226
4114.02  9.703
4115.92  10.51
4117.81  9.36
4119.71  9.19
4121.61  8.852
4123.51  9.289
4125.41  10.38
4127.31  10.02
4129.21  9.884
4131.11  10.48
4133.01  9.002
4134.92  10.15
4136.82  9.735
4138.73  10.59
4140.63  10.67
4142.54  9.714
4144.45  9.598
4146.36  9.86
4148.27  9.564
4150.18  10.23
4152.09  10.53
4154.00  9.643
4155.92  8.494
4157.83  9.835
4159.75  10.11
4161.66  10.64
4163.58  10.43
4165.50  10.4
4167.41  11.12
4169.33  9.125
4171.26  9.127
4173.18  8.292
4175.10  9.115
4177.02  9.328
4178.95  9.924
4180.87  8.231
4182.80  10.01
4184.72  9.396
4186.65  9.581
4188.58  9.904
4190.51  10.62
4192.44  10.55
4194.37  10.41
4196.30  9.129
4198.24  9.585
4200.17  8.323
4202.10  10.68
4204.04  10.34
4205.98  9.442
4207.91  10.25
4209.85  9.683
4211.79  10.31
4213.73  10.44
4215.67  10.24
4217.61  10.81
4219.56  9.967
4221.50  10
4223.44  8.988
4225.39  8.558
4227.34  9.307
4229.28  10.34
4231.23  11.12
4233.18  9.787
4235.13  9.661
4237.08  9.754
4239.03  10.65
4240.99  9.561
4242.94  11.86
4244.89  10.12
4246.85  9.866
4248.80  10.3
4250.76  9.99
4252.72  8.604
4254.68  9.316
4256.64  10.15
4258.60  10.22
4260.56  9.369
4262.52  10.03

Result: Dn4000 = 1.33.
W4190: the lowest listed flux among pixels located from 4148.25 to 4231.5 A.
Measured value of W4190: 8.231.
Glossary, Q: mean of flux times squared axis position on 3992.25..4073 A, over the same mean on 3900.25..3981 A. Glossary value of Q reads 1.4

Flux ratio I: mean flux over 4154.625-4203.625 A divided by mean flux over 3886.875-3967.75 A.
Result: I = 1.2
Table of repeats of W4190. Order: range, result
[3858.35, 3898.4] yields 6.488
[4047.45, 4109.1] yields 7.621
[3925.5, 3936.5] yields 5.286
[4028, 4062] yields 8.545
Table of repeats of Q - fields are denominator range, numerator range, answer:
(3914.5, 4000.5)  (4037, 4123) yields 1.28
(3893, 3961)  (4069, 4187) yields 1.33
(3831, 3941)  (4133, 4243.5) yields 1.48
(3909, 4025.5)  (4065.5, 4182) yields 1.22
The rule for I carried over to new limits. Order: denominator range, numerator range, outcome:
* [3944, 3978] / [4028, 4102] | 1.31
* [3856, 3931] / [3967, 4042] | 1.16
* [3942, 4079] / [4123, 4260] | 1.08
